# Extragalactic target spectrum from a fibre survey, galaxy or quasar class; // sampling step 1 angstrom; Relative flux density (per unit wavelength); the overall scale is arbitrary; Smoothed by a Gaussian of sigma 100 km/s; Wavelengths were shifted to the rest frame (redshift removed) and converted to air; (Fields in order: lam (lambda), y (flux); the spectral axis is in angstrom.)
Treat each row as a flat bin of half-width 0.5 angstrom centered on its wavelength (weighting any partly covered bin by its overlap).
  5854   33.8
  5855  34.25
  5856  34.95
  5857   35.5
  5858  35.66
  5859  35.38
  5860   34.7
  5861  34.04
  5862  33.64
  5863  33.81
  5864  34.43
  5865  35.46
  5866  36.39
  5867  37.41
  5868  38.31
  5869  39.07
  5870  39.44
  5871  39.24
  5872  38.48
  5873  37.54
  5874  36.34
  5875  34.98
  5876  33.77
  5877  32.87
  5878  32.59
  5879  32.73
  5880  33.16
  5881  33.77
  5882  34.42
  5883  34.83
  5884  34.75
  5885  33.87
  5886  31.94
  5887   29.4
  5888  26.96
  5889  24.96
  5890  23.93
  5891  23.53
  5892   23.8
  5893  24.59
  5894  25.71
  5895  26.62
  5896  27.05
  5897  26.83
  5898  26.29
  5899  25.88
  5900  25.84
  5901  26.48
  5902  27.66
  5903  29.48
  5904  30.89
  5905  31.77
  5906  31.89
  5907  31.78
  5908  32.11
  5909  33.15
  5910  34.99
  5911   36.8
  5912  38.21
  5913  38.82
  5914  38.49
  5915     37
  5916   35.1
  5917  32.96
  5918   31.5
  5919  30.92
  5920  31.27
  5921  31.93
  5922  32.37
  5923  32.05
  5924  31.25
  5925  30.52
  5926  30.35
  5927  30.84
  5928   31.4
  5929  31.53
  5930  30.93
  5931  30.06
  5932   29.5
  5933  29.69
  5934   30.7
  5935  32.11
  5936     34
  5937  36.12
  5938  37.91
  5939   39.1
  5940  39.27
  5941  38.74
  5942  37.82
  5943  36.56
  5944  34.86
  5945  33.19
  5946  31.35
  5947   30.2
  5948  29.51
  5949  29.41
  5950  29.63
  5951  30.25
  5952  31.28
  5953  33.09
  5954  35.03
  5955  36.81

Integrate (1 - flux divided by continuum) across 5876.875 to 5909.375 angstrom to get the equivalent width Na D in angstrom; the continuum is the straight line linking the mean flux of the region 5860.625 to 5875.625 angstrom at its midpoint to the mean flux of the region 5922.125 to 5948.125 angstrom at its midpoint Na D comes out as 5.4 angstrom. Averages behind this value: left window 36.6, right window 33.1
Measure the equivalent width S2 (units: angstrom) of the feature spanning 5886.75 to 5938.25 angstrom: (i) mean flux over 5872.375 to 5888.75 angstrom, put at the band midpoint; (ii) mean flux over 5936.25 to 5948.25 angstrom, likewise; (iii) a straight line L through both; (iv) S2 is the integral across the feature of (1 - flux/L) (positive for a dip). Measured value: 5.7 angstrom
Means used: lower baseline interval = 33.3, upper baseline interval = 35.5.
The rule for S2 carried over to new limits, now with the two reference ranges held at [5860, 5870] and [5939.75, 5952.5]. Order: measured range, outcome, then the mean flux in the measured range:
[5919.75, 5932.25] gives 1.0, 31.1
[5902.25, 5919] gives 0.2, 33.9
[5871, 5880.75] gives 0.2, 34.9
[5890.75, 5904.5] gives 3.3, 26.5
